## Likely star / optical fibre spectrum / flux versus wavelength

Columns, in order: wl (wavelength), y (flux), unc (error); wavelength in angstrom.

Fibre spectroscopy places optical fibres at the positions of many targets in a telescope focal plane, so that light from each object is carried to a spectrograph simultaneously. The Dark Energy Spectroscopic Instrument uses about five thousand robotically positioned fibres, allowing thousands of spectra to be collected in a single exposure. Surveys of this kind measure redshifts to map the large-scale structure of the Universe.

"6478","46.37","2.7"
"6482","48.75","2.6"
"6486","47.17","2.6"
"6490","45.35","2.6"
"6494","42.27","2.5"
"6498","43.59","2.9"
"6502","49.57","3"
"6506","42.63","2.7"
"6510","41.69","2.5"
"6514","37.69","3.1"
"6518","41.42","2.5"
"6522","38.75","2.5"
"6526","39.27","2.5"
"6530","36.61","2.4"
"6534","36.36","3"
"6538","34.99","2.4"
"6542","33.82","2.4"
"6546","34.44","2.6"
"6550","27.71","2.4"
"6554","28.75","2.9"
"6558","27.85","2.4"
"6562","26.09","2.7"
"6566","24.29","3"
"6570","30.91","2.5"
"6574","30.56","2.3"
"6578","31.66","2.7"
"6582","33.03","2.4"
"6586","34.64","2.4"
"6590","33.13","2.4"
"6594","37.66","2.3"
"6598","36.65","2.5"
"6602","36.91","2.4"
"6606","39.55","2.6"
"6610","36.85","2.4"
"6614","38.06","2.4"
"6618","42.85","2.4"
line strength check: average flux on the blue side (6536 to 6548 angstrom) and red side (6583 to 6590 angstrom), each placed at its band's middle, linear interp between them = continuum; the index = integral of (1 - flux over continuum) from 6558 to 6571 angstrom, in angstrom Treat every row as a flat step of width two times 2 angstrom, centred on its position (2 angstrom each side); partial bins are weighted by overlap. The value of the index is 2.8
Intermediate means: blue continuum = 34.4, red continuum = 34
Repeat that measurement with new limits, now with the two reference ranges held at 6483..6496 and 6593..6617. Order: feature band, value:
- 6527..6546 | 3.0 angstrom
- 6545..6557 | 3.4 angstrom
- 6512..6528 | 1.5 angstrom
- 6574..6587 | 2.2 angstrom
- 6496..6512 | 0.0 angstrom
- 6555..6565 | 3.4 angstrom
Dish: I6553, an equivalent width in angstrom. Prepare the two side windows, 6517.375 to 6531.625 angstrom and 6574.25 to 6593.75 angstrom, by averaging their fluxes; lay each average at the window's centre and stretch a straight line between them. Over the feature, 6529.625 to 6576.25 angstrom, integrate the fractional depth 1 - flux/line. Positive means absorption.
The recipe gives 7.0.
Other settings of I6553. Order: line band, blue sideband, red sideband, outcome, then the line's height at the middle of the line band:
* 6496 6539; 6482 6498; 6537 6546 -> -1.0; 39.4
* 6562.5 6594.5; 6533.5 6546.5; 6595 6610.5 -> 4.5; 36.5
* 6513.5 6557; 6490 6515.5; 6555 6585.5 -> 1.8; 36.6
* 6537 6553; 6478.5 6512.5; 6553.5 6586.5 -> 1.1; 34.8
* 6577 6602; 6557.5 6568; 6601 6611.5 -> -1.2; 33.2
